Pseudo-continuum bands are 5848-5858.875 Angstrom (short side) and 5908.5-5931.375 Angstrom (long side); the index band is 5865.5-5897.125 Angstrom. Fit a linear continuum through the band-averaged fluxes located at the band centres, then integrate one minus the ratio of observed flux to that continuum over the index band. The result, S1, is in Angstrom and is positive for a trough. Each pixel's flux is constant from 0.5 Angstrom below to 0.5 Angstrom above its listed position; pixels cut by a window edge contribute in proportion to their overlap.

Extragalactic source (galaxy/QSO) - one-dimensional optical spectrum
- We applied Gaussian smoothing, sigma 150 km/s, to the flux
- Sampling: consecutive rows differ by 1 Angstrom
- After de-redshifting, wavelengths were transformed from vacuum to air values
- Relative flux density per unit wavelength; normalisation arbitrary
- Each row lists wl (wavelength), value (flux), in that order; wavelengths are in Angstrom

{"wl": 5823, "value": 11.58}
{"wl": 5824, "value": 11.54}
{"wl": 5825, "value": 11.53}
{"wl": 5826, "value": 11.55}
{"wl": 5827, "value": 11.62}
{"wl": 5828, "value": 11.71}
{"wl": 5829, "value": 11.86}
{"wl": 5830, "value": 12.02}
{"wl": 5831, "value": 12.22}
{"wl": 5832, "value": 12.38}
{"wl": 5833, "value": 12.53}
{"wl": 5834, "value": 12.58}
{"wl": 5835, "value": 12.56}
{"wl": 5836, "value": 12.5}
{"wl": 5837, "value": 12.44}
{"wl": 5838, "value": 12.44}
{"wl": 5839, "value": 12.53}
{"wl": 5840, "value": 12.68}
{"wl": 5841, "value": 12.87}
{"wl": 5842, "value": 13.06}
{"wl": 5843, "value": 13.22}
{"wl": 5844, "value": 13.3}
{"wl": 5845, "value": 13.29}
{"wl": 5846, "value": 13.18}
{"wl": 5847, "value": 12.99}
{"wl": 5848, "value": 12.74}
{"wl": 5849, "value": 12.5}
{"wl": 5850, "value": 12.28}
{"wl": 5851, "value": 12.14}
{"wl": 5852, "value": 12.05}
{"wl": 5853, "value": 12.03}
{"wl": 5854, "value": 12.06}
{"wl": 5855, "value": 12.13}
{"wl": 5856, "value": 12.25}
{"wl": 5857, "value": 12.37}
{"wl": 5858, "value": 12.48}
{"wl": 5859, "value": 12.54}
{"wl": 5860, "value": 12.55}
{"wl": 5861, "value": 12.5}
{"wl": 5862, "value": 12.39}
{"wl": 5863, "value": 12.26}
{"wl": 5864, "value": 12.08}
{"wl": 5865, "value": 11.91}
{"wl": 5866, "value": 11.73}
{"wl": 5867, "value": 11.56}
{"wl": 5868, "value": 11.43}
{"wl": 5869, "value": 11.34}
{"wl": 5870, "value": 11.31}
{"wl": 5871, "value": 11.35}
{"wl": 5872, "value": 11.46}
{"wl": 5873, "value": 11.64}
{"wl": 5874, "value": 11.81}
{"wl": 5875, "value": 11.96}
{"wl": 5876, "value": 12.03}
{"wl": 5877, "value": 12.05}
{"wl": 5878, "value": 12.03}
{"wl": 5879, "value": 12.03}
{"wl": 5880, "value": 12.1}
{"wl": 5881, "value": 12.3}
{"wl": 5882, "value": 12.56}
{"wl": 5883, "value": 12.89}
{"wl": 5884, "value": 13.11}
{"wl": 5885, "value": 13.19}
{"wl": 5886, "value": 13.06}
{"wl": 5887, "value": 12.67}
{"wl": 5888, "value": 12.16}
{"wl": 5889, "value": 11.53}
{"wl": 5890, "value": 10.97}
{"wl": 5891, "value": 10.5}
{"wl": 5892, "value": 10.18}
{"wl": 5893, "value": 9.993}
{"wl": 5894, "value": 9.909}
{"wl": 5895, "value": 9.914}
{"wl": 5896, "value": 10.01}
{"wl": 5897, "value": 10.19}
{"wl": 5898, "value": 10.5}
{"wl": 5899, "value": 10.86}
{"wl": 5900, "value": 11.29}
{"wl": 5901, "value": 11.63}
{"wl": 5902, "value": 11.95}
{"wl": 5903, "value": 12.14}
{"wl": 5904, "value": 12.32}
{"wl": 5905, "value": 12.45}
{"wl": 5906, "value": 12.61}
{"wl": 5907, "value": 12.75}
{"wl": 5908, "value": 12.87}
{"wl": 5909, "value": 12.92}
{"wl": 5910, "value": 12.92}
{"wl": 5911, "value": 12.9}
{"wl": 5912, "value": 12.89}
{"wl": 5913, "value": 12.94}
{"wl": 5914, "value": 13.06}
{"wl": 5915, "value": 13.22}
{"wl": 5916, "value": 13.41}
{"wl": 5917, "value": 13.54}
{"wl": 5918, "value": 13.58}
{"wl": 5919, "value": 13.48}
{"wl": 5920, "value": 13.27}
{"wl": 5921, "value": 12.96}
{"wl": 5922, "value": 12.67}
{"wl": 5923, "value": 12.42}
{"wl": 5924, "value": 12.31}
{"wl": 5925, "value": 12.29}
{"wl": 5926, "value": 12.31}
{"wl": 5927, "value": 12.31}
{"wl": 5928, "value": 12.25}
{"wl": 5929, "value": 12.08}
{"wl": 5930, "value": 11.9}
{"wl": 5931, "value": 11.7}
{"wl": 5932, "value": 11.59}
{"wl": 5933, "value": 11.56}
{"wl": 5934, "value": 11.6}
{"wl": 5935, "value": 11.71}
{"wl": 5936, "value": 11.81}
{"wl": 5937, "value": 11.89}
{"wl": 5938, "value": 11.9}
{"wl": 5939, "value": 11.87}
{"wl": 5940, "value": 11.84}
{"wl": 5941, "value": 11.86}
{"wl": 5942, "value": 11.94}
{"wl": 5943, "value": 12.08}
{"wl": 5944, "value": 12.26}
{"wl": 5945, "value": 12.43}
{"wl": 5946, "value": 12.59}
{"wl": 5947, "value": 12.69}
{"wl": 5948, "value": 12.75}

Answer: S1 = 2.18 Angstrom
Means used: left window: 12.3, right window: 12.8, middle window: 11.6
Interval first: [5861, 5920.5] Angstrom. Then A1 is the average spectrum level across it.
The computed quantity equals 12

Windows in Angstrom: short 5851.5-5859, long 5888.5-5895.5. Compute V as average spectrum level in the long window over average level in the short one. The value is 0.85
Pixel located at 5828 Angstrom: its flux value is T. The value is 11.71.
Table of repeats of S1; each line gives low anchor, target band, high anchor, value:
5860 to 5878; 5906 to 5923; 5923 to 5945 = -1.59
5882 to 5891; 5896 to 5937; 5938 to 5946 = -0.34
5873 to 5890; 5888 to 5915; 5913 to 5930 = 1.90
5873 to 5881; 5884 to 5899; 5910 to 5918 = 1.59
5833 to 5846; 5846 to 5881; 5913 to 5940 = 1.68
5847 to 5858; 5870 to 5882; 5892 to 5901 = -0.65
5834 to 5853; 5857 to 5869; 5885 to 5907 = 0.09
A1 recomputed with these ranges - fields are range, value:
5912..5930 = 12.8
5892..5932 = 12.1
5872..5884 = 12.1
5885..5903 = 11.1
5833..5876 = 12.3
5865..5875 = 11.6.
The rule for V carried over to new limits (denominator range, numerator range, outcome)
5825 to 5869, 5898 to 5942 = 1.00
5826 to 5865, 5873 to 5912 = 0.95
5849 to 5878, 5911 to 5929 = 1.07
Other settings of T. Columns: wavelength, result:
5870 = 11.31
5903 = 12.14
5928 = 12.25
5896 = 10.01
